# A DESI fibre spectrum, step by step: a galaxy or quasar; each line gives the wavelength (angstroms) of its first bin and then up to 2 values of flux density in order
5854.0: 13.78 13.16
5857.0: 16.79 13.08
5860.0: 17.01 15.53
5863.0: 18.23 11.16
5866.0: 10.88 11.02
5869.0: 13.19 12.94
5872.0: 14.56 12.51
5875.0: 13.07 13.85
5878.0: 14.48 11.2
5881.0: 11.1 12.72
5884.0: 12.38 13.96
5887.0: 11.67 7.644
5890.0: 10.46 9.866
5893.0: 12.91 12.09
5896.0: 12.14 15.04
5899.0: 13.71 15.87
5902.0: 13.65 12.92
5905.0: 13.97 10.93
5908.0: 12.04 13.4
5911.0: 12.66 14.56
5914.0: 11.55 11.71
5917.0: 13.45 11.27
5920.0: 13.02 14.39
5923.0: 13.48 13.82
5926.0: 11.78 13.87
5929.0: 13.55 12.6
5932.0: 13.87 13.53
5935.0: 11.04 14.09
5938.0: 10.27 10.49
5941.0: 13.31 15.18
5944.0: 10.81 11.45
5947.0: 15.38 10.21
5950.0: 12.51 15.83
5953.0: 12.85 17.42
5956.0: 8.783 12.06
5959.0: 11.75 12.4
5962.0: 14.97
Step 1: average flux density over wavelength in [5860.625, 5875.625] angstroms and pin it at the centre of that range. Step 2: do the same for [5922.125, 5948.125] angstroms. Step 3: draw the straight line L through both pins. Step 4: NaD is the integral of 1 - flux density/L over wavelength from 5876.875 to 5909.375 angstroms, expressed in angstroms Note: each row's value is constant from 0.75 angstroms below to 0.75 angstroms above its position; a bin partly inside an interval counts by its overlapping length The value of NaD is 1.7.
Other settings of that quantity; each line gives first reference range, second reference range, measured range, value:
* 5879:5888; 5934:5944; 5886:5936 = -2.1 angstroms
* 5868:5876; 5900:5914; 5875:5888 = 0.6 angstroms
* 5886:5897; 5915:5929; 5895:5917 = -2.1 angstroms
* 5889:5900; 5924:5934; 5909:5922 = 0.0 angstroms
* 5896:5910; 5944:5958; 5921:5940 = 0.4 angstroms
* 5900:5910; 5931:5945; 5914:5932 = -0.2 angstroms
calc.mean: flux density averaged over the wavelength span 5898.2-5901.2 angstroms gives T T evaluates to 14.8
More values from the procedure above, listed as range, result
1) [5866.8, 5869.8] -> 12.1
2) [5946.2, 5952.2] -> 13.4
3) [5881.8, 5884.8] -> 12.6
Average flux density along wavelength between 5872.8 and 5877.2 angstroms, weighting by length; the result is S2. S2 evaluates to 13.1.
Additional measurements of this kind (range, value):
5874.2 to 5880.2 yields 13.2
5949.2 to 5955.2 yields 14.6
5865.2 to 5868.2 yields 11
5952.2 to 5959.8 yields 12.6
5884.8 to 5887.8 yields 12.7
